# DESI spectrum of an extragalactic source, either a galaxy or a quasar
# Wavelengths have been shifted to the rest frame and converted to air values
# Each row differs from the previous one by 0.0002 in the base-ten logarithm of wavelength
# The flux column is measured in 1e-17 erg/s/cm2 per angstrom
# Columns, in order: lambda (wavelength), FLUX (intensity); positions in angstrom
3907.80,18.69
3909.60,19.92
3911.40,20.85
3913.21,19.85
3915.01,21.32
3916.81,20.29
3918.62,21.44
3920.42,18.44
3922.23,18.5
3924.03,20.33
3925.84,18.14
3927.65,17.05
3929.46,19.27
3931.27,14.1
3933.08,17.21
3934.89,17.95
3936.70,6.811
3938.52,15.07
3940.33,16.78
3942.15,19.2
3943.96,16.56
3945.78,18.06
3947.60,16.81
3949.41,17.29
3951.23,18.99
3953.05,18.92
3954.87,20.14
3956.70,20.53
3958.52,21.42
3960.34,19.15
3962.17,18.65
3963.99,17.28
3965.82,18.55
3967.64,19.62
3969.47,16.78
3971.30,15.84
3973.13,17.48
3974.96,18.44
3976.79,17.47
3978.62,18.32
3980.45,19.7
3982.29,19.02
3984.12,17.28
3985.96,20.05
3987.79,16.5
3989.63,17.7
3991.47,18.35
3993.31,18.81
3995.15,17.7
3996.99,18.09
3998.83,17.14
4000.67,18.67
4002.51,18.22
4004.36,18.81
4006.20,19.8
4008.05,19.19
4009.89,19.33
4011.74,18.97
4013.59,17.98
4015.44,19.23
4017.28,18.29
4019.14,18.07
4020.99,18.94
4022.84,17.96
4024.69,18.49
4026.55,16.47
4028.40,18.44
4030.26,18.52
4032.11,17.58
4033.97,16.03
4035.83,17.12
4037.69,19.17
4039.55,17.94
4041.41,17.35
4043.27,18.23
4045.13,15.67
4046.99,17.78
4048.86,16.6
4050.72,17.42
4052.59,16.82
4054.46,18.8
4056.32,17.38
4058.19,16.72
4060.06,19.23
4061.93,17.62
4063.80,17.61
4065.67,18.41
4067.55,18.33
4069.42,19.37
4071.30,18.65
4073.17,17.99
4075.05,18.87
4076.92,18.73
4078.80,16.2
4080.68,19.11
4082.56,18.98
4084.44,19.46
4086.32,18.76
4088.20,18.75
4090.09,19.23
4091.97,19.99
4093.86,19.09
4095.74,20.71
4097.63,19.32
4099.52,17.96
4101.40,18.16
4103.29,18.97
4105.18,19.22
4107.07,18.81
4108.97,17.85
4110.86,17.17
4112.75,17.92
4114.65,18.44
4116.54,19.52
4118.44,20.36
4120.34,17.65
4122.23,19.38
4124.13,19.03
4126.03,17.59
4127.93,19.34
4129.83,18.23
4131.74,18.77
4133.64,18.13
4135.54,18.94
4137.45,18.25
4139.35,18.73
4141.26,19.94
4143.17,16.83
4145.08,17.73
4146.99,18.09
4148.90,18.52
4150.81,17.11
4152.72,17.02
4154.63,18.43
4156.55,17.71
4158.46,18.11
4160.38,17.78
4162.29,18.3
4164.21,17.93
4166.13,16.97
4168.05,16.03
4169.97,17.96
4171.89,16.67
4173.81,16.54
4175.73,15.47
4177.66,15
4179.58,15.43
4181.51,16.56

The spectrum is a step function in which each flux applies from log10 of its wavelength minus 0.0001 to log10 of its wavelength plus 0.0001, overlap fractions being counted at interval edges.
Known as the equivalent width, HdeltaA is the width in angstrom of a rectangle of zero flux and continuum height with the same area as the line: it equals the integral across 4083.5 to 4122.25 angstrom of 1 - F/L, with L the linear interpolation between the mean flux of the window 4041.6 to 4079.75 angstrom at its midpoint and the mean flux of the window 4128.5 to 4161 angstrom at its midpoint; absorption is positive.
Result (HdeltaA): -1.9 angstrom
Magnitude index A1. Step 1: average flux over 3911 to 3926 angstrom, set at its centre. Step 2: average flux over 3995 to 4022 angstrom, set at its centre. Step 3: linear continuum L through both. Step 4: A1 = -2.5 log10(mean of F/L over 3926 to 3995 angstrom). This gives 0.090 mag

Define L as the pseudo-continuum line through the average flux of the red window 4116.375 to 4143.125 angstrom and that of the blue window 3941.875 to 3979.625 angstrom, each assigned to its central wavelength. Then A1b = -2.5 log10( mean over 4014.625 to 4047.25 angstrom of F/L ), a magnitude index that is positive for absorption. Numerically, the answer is 0.040 mag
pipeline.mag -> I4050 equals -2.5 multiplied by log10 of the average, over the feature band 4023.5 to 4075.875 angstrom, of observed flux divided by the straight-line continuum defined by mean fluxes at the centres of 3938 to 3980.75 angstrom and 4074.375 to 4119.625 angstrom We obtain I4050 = 0.048 mag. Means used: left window 18.2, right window 18.8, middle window 17.8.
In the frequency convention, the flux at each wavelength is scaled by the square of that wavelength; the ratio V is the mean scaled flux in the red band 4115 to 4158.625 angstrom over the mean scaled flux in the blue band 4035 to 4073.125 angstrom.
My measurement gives 1.08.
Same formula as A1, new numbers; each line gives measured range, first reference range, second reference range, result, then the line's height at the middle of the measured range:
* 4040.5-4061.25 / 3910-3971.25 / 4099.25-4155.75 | 0.052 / 18.3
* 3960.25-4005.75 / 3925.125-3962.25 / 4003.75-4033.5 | -0.008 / 18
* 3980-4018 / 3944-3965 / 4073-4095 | 0.015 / 18.8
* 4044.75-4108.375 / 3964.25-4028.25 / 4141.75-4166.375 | -0.022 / 18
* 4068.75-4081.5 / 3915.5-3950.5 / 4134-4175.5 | -0.046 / 17.6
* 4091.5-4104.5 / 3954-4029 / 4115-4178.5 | -0.061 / 18.1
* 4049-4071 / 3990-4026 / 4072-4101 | 0.047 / 18.7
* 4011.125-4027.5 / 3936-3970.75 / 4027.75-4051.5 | -0.041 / 17.6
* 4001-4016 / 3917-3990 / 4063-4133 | -0.040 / 18.2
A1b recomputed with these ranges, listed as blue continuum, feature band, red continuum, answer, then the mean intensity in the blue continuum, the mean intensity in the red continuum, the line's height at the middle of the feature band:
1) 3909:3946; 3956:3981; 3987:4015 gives -0.02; 17.9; 18.4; 18.2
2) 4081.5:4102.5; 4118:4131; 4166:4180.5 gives -0.05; 19.1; 16.2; 18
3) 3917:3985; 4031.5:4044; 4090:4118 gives 0.05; 17.9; 18.8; 18.4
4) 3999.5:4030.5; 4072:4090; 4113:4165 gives -0.01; 18.5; 18.4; 18.4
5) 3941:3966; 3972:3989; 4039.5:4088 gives 0.02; 18.7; 18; 18.5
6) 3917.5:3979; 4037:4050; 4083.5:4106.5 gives 0.07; 17.8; 19.1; 18.7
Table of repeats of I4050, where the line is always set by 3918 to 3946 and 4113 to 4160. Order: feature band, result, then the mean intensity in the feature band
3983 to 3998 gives -0.04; 18.1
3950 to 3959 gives -0.15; 19.8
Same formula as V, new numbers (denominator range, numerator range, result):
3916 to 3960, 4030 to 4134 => 1.10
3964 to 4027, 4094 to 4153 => 1.08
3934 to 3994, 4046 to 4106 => 1.09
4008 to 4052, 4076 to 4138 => 1.09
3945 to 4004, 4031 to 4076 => 1.01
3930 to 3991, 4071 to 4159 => 1.13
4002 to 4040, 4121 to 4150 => 1.07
